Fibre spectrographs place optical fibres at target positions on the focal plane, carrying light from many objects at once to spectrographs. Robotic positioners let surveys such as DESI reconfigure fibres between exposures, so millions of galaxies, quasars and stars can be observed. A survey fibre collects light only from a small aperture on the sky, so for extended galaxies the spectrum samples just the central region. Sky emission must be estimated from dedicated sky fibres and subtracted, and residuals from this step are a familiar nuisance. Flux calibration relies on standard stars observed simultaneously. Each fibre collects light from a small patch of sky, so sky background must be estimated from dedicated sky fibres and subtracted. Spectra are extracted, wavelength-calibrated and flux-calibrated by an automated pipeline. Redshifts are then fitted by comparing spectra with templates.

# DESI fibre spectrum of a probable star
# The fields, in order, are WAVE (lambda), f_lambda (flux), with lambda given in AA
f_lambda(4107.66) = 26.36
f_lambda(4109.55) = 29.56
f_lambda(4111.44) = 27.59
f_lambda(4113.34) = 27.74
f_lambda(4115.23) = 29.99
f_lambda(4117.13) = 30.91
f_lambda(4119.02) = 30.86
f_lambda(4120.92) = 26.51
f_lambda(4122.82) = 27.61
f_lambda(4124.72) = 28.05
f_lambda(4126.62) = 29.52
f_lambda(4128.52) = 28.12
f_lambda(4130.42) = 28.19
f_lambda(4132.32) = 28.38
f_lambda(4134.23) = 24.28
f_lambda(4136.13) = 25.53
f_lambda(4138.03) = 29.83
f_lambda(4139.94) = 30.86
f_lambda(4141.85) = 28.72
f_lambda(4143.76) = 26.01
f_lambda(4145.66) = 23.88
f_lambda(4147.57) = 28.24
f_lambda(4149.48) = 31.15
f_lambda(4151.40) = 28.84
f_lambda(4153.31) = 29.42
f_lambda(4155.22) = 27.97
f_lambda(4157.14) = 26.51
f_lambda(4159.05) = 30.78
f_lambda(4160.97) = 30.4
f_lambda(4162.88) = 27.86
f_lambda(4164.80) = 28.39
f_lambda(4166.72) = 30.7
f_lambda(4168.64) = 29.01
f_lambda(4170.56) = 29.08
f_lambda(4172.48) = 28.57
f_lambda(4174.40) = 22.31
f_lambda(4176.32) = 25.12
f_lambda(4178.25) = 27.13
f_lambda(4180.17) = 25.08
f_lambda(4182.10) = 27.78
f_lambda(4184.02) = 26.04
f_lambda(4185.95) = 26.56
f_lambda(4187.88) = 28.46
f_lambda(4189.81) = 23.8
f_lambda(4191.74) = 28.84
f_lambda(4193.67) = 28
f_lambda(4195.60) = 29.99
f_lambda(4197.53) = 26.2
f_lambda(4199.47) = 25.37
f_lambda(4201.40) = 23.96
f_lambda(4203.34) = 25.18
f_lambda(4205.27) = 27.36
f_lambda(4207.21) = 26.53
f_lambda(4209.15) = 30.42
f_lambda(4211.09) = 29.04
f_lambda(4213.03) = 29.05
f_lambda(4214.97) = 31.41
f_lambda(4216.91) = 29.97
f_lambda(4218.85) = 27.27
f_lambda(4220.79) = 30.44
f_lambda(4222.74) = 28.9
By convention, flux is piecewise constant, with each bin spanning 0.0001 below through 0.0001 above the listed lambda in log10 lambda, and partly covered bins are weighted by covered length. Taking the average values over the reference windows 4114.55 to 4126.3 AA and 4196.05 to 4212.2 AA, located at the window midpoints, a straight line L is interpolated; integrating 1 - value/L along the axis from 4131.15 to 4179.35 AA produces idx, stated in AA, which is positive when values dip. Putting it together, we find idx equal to 0.3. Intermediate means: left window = 29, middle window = 28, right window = 26.9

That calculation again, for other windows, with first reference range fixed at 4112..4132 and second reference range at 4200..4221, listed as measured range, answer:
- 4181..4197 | 0.5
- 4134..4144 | 0.3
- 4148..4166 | -0.4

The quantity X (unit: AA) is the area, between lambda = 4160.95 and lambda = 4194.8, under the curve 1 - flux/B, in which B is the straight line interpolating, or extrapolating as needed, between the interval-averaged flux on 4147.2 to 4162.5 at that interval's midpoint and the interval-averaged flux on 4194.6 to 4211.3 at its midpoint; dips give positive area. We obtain 1.0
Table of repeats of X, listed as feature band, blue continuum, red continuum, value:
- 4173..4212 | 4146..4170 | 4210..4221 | 3.47 AA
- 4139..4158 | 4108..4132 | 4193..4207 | -0.18 AA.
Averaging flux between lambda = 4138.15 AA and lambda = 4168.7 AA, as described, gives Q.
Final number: 28.7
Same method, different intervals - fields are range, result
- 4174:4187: 25.9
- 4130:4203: 27.5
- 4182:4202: 26.8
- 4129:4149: 27.5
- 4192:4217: 27.8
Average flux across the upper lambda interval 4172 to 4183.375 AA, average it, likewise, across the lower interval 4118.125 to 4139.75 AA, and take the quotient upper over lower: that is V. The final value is 0.93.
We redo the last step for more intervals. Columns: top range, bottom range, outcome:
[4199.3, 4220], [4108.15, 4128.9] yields 0.97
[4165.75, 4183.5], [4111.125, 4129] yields 0.95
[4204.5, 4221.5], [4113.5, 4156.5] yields 1.03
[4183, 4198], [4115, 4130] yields 0.95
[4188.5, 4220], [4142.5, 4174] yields 0.97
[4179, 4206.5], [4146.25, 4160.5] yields 0.92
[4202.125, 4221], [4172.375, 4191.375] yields 1.10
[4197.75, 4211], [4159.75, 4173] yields 0.91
